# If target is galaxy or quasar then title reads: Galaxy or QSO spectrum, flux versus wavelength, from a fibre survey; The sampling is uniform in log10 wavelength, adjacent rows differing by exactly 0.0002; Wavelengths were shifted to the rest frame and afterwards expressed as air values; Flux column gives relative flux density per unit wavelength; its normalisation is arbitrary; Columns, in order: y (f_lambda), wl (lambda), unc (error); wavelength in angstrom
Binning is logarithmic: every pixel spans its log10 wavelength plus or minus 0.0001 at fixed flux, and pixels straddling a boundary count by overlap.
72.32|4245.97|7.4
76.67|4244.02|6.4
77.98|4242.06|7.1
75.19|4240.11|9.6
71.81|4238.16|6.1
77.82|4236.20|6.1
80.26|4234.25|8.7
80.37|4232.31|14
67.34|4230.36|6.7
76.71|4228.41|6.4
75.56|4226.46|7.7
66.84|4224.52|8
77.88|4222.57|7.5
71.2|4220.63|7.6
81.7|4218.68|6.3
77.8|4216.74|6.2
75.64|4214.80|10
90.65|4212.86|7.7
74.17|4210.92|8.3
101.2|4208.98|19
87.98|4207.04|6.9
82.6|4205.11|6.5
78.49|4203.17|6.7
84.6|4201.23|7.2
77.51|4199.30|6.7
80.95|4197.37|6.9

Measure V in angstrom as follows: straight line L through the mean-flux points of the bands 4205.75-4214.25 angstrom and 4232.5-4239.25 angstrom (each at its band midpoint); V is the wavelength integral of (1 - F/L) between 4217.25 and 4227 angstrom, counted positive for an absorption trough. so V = 0.9 angstrom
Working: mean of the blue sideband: 87.7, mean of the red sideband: 77.1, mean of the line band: 74.7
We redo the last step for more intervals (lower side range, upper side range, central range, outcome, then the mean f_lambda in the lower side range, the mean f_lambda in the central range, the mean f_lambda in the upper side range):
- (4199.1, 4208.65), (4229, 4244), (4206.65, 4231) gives 0.5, 83.9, 78.7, 75.9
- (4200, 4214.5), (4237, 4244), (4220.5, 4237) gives 0.7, 85.1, 75.1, 75.2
